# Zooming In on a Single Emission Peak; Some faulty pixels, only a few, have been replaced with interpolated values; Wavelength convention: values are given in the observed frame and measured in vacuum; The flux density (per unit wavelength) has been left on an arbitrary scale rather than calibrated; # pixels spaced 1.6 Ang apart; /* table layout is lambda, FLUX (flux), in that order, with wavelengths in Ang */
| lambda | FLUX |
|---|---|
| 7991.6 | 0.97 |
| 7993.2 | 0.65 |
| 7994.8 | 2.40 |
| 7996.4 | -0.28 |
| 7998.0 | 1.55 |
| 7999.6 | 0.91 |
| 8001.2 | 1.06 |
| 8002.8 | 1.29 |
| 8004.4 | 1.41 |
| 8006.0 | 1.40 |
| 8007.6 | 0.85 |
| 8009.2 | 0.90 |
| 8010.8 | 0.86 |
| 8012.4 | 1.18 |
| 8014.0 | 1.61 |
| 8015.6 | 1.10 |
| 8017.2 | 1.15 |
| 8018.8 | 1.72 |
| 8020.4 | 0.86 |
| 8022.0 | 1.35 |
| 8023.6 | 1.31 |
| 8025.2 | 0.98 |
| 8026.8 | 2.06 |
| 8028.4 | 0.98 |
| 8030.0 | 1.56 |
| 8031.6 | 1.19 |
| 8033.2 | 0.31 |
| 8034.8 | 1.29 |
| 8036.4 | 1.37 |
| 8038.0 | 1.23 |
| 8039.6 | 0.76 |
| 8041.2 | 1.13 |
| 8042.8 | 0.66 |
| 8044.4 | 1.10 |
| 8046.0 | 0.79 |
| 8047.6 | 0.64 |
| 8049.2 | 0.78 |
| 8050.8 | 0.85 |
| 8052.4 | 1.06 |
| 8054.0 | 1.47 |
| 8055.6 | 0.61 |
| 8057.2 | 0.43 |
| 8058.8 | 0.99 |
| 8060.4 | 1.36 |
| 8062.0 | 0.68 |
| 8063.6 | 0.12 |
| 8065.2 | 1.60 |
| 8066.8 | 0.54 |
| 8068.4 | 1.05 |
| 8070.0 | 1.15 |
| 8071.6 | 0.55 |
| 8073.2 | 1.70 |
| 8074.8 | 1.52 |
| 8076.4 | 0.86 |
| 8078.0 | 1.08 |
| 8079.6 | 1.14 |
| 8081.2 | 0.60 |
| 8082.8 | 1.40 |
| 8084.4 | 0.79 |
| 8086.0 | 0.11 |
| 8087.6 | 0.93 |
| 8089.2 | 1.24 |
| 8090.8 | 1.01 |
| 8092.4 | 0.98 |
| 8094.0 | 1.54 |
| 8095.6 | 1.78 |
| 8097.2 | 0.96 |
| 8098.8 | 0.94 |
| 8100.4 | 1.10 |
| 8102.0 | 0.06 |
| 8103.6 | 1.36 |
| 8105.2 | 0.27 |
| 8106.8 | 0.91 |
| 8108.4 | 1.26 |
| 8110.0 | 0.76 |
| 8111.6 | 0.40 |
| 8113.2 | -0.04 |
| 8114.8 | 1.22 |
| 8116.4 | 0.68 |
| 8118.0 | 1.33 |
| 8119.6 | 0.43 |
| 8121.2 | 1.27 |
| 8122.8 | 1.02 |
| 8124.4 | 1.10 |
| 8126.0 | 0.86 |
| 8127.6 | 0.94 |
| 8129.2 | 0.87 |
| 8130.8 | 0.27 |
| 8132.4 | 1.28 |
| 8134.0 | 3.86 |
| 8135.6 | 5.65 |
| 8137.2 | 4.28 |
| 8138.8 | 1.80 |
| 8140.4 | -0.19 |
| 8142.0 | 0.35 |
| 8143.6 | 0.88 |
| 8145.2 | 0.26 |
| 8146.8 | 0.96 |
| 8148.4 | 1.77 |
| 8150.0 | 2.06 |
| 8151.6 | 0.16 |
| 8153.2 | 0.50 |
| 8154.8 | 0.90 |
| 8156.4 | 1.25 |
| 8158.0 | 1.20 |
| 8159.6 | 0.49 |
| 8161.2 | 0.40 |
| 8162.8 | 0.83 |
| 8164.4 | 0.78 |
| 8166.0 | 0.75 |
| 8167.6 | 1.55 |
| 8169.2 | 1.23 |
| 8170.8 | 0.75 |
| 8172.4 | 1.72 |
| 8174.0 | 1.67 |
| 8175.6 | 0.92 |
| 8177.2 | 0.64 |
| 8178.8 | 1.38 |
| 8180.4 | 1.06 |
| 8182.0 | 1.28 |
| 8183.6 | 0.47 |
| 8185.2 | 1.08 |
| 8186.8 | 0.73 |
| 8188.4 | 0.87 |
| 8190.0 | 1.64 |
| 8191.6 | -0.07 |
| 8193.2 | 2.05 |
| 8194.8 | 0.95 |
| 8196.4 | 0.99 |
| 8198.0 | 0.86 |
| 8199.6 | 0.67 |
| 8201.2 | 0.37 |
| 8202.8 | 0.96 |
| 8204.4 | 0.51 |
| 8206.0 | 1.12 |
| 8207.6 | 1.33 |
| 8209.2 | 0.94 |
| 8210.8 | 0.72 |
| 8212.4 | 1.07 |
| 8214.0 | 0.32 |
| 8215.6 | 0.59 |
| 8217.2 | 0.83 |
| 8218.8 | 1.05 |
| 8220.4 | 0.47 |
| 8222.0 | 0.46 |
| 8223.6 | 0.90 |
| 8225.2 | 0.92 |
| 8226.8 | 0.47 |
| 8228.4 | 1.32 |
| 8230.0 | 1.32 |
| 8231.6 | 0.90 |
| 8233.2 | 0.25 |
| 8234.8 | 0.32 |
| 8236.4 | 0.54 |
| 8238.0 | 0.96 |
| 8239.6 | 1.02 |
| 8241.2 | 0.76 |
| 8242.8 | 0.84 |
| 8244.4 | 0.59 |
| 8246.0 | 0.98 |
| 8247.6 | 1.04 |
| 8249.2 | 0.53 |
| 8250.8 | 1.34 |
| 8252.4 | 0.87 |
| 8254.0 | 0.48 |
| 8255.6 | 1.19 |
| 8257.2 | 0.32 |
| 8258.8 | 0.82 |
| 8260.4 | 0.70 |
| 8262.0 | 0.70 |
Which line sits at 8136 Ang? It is Hgamma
